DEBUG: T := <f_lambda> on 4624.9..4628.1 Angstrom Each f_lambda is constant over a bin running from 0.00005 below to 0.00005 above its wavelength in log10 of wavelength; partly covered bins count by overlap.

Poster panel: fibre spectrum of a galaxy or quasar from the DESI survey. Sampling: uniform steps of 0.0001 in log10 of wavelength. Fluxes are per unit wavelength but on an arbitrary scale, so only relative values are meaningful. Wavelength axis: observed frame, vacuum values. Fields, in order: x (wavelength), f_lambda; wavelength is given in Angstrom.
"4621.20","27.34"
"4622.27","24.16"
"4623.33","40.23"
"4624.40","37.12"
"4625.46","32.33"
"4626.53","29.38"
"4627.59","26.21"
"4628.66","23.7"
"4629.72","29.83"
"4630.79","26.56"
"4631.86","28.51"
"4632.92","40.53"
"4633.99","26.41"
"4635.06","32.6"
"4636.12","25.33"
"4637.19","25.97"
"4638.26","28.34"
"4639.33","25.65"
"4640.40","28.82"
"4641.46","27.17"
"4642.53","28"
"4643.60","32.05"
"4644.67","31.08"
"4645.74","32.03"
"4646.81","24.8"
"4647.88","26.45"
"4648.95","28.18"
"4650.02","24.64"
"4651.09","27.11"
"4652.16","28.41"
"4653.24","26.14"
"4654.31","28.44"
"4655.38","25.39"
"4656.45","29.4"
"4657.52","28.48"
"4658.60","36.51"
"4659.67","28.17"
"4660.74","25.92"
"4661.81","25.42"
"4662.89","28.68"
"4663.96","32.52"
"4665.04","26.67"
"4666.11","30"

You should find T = 29.5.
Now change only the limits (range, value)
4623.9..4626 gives 34.7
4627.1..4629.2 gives 25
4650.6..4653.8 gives 27.2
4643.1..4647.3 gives 30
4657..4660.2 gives 31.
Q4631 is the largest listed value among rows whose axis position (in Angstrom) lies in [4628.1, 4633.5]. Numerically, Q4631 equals 40.53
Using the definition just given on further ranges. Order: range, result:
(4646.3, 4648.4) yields 26.45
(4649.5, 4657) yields 29.4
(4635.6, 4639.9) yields 28.34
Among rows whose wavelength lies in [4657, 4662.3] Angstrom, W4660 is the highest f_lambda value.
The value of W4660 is 36.51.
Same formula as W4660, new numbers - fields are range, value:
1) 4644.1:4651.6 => 32.03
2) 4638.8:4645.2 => 32.05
